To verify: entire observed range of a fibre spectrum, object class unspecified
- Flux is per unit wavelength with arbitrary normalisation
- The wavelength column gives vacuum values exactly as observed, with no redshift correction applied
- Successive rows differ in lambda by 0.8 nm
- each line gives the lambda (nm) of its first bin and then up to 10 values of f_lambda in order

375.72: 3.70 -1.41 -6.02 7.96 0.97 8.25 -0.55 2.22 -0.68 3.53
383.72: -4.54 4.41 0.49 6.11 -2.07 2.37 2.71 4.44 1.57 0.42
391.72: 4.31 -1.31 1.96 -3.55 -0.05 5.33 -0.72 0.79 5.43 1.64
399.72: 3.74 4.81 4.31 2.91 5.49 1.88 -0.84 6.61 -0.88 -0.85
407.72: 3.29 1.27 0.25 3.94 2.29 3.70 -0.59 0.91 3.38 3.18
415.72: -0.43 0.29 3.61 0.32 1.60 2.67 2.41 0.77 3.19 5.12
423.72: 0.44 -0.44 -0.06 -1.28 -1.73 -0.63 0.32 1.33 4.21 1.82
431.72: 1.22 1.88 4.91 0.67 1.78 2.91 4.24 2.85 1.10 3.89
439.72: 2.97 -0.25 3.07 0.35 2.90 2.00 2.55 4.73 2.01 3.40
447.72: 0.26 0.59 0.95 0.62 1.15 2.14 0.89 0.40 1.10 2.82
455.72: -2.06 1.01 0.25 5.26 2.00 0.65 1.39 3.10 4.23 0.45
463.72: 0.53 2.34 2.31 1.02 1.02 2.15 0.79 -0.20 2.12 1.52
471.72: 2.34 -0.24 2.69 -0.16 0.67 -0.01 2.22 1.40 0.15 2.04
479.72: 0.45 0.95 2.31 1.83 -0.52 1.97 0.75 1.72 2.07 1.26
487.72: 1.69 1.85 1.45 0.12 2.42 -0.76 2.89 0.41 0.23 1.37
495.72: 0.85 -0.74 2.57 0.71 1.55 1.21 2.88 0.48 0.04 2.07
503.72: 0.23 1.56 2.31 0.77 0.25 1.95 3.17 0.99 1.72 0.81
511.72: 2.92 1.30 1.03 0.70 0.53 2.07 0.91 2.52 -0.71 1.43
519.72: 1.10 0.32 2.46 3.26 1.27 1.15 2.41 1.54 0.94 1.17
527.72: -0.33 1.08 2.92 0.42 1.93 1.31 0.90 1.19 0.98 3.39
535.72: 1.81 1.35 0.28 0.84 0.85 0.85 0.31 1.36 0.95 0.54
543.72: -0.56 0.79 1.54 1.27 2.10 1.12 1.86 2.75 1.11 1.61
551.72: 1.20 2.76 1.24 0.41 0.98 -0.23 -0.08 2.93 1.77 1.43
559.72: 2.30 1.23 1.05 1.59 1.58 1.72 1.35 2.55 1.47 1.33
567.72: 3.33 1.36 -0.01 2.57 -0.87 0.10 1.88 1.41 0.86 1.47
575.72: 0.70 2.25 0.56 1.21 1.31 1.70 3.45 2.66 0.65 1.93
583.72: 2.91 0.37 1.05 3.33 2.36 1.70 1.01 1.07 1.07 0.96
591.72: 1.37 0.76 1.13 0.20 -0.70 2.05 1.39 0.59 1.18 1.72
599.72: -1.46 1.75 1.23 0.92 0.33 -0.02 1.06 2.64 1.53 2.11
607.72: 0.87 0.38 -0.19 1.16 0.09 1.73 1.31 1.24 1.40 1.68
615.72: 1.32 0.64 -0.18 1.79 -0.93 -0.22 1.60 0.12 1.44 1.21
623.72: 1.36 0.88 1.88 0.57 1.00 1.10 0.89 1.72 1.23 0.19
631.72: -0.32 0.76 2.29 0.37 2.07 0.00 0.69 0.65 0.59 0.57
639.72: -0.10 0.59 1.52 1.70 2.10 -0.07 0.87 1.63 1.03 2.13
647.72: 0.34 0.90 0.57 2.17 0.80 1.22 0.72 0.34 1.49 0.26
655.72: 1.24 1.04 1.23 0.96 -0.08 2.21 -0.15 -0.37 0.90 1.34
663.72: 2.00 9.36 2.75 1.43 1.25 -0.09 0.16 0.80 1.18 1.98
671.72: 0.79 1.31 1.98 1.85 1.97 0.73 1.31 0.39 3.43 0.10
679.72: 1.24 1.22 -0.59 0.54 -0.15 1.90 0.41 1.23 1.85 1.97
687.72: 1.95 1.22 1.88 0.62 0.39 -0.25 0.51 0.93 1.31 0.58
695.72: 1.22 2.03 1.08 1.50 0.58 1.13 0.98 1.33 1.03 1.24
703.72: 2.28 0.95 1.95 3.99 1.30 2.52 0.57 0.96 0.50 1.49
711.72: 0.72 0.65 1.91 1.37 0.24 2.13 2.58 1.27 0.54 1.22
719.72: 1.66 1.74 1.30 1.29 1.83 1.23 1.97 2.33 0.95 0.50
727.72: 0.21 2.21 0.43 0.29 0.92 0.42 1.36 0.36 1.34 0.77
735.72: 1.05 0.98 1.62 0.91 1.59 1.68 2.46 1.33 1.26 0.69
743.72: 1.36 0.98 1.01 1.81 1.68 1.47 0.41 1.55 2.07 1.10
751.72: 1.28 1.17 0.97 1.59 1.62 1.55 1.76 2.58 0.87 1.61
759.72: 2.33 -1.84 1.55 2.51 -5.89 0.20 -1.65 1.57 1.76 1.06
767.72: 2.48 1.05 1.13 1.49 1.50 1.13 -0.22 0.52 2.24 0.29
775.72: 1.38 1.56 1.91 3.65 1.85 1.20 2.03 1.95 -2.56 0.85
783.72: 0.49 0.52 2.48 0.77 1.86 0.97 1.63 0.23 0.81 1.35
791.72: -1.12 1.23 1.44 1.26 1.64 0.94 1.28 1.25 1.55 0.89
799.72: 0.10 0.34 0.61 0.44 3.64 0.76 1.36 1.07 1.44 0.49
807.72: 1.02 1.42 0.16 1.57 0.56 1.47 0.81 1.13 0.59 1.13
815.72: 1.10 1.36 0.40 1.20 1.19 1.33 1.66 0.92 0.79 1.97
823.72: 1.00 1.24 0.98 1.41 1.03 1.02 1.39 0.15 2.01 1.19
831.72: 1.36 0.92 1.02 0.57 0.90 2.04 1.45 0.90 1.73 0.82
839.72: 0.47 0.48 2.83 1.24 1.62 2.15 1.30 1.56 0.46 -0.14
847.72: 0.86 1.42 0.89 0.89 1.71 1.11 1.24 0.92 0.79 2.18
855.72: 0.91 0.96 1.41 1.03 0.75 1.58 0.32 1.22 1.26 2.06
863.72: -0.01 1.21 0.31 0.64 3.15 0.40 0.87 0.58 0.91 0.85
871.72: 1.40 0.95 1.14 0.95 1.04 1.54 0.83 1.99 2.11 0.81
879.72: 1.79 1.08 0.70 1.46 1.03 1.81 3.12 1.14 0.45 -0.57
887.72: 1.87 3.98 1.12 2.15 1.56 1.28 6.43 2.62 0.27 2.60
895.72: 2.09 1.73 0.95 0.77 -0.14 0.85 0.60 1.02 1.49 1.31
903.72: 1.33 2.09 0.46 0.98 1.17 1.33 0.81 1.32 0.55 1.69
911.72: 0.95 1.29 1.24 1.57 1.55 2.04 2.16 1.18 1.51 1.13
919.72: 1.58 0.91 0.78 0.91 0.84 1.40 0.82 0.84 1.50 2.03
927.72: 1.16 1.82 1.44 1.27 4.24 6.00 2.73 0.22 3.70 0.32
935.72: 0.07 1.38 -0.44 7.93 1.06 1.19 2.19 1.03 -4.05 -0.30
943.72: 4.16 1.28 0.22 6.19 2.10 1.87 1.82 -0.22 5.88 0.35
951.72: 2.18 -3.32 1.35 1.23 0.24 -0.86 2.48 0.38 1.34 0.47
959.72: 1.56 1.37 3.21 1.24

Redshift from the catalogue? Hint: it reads 0.782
